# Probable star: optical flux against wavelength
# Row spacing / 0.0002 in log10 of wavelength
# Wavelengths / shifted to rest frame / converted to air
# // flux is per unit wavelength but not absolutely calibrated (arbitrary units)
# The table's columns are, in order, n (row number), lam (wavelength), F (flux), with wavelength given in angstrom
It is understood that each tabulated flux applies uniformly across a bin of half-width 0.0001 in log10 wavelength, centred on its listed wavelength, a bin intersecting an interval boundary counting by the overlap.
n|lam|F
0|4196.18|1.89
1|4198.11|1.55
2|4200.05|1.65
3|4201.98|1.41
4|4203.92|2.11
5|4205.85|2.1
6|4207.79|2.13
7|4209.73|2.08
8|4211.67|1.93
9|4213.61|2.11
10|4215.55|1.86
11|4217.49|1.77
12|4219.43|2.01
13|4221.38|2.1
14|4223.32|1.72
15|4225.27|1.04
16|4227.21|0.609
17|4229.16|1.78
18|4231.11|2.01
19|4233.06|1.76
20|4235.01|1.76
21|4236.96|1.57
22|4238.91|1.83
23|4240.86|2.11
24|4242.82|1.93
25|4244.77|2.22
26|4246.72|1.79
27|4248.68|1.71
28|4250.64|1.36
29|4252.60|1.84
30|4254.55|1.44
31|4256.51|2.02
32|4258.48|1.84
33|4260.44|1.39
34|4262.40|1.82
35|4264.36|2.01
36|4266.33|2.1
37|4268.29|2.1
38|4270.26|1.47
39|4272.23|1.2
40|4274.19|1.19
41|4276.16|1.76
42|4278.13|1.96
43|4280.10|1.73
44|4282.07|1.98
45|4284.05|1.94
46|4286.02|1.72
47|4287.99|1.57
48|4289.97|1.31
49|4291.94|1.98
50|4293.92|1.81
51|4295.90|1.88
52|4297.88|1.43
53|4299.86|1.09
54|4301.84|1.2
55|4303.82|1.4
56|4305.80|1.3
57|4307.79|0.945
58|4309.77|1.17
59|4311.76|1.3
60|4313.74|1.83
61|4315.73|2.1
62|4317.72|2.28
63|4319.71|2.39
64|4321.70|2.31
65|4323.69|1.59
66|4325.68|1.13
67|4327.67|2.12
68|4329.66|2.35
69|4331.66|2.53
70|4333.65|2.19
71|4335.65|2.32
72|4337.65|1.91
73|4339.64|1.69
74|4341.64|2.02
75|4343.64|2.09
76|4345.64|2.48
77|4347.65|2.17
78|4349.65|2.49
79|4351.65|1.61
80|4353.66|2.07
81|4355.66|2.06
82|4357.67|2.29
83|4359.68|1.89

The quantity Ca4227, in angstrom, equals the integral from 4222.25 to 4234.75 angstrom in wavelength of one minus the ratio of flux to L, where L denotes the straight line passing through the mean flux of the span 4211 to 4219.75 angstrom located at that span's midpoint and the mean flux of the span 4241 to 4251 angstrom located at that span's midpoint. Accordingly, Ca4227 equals 2.6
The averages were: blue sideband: 1.93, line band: 1.51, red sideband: 1.85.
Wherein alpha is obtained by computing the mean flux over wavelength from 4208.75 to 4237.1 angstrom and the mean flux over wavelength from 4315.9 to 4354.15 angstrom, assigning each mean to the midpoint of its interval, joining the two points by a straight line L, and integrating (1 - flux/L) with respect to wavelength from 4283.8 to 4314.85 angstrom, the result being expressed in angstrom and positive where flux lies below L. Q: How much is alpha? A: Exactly 7.8 angstrom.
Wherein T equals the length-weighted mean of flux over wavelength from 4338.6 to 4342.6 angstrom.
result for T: 1.86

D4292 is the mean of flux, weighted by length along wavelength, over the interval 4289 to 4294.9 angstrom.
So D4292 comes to 1.7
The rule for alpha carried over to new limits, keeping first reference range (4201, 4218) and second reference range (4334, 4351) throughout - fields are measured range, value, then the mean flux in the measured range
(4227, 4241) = 1.9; 1.71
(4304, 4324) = 3.7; 1.71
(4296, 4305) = 3.2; 1.34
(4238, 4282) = 5.5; 1.77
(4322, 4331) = 1.1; 1.87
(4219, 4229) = 2.4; 1.49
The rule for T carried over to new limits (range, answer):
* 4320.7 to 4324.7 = 1.95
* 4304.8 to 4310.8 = 1.14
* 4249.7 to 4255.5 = 1.55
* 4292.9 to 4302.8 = 1.48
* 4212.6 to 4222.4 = 1.97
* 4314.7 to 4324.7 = 2.13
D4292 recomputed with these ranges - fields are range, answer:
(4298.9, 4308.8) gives 1.19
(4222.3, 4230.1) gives 1.29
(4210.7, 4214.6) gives 2.02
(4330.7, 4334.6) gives 2.36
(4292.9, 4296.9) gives 1.84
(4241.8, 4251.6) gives 1.8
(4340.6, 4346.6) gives 2.19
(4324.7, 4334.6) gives 2.07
